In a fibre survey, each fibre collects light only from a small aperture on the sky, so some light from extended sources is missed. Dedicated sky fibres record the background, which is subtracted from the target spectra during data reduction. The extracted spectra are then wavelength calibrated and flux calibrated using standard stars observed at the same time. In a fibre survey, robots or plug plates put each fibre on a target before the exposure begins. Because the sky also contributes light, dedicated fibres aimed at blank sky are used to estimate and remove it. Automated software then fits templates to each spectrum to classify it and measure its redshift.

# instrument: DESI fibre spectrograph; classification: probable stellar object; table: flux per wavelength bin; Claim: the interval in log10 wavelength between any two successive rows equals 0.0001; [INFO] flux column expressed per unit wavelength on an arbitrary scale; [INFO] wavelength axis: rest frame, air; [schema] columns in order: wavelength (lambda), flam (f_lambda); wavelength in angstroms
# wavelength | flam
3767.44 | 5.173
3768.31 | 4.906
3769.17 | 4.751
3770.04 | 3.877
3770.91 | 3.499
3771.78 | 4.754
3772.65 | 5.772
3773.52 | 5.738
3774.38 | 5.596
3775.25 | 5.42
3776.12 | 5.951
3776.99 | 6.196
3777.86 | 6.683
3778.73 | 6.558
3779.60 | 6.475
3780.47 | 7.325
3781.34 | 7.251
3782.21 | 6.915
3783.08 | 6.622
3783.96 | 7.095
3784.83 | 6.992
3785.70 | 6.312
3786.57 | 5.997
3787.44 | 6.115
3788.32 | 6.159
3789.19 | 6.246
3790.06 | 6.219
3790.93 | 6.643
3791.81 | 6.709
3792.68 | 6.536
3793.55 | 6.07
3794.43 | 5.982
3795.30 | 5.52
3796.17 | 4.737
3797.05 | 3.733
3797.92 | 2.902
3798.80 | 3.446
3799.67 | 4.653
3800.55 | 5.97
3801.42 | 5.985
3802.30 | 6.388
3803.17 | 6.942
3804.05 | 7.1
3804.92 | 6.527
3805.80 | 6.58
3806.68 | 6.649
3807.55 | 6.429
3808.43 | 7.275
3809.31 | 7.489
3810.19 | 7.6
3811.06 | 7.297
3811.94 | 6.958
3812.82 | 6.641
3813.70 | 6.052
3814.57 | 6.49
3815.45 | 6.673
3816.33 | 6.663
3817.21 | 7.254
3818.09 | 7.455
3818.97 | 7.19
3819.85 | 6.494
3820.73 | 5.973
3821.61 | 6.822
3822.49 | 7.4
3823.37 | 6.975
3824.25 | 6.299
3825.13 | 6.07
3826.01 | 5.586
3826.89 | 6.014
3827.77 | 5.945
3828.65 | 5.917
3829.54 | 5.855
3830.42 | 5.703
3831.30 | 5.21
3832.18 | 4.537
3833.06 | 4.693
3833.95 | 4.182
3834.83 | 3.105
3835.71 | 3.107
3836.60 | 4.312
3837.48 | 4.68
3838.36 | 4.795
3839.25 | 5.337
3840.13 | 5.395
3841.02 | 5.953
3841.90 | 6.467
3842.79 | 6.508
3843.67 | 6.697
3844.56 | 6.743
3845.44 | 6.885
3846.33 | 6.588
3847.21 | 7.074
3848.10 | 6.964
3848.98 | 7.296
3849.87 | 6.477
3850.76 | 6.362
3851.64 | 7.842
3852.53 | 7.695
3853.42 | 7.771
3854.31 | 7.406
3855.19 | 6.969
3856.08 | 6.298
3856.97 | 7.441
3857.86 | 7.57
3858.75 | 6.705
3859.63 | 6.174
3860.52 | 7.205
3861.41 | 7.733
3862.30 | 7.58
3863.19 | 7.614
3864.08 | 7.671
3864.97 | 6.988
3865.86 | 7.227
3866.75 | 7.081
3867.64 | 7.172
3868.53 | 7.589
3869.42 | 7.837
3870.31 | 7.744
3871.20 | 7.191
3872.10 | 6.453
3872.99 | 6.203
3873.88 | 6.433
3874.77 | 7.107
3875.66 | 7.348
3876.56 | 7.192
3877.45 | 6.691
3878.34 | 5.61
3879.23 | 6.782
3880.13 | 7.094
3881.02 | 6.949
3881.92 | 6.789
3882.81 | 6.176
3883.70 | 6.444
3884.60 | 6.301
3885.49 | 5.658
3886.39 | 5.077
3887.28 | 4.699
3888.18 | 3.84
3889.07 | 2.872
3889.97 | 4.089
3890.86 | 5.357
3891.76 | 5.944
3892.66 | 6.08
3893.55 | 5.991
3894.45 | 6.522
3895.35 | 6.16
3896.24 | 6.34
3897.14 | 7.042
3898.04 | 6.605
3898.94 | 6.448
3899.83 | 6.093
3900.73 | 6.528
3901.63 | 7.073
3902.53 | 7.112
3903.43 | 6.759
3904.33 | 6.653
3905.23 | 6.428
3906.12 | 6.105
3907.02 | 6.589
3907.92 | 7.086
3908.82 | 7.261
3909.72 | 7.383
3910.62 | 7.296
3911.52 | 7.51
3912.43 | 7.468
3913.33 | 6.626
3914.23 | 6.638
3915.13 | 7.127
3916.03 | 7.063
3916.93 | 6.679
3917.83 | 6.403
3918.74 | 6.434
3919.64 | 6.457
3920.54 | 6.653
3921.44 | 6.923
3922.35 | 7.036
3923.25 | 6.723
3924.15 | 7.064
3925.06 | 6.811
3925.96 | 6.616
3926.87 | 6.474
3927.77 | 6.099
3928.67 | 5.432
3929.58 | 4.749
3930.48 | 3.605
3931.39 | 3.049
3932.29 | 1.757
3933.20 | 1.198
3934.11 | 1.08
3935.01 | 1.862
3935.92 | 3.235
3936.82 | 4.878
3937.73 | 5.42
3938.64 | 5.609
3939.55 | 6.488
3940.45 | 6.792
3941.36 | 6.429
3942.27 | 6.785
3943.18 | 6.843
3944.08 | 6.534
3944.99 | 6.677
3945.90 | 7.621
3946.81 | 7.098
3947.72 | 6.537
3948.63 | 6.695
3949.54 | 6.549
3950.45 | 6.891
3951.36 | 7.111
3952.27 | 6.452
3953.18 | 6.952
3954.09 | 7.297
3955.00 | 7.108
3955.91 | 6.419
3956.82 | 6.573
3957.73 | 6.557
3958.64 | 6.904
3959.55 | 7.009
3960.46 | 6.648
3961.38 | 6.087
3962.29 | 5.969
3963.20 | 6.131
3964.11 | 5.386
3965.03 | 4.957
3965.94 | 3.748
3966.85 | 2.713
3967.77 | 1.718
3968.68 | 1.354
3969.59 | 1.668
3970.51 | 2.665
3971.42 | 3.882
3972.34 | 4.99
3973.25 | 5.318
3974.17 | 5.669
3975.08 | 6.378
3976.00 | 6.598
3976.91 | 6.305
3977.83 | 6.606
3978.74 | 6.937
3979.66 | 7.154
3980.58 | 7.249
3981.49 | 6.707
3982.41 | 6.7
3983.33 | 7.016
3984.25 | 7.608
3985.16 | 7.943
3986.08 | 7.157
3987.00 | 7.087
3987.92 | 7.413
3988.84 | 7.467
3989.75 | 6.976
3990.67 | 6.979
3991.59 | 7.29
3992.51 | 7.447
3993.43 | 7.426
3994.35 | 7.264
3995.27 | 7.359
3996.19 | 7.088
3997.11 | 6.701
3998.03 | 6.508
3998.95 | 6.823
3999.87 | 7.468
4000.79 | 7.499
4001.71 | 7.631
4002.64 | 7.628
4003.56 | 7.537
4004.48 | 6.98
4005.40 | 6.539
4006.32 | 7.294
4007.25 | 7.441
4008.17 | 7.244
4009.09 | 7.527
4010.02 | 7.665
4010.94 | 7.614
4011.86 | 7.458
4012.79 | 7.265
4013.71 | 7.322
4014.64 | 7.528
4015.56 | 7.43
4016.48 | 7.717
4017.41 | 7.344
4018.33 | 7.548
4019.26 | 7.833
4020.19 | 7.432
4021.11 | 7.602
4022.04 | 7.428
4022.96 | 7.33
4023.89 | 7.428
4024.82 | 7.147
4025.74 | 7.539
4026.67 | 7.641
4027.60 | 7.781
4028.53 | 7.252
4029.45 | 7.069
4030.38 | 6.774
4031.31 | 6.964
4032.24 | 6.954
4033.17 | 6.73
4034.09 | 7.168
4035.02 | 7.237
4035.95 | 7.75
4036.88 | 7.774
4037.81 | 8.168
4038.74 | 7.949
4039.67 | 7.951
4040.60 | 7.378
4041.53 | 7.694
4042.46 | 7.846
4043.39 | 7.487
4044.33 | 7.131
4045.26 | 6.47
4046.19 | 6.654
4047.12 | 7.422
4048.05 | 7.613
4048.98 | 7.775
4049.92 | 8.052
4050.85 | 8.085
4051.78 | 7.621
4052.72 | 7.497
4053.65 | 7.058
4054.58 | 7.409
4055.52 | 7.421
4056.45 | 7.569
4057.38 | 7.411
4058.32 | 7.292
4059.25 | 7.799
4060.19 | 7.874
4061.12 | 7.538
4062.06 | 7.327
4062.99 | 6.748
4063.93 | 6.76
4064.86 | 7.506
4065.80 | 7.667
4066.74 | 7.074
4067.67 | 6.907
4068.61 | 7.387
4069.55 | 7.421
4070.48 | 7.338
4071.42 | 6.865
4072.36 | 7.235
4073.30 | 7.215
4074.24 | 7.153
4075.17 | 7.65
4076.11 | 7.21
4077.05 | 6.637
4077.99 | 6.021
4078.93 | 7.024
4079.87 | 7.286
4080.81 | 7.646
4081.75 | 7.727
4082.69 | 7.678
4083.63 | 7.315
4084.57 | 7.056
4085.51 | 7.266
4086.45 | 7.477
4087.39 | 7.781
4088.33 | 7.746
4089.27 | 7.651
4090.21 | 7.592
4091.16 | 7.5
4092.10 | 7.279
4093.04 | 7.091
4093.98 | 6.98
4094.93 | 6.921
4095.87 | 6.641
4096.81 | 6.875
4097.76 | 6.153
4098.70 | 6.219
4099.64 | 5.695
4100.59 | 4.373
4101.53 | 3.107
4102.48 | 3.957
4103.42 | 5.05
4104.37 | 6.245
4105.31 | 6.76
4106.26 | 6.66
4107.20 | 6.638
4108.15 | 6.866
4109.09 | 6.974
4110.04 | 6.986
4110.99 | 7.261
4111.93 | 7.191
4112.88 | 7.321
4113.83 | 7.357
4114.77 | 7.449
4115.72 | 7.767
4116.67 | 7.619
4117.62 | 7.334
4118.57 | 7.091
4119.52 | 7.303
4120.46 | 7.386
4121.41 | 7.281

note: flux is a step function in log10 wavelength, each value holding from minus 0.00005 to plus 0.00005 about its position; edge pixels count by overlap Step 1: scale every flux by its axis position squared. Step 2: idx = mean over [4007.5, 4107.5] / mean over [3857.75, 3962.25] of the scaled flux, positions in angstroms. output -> 1.22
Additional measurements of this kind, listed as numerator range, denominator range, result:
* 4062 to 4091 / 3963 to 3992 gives 1.33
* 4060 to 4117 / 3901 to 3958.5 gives 1.22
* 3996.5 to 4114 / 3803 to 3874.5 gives 1.22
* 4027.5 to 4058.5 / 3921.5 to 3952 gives 1.40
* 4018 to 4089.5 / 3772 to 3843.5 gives 1.39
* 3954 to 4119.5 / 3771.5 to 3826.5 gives 1.24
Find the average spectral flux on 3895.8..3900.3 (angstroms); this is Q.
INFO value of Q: 6.5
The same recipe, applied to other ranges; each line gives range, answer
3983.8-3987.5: 7.45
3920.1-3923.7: 6.84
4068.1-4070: 7.37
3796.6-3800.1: 3.68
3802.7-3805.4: 6.86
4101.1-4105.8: 5.04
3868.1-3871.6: 7.6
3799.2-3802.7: 5.72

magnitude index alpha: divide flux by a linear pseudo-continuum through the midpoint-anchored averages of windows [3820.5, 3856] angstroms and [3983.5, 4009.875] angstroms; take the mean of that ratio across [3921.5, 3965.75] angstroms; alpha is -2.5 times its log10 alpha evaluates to 0.18 mag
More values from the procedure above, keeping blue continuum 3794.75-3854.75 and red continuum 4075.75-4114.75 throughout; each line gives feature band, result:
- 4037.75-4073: -0.12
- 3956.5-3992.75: 0.10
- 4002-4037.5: -0.12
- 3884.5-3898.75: 0.14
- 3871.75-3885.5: -0.06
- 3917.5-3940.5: 0.23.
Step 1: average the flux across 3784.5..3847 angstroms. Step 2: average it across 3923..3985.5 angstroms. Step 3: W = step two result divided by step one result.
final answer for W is 0.9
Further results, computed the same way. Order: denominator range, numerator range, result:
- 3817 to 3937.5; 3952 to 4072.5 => 1.12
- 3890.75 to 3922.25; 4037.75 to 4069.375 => 1.12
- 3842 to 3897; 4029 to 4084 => 1.11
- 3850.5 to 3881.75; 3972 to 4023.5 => 1.00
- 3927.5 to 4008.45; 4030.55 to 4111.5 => 1.18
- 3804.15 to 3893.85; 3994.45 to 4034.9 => 1.14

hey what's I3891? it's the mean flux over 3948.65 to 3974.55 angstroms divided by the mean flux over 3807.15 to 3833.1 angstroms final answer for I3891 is 0.8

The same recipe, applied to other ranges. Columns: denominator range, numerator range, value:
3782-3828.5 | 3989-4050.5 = 1.17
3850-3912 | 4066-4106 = 1.03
